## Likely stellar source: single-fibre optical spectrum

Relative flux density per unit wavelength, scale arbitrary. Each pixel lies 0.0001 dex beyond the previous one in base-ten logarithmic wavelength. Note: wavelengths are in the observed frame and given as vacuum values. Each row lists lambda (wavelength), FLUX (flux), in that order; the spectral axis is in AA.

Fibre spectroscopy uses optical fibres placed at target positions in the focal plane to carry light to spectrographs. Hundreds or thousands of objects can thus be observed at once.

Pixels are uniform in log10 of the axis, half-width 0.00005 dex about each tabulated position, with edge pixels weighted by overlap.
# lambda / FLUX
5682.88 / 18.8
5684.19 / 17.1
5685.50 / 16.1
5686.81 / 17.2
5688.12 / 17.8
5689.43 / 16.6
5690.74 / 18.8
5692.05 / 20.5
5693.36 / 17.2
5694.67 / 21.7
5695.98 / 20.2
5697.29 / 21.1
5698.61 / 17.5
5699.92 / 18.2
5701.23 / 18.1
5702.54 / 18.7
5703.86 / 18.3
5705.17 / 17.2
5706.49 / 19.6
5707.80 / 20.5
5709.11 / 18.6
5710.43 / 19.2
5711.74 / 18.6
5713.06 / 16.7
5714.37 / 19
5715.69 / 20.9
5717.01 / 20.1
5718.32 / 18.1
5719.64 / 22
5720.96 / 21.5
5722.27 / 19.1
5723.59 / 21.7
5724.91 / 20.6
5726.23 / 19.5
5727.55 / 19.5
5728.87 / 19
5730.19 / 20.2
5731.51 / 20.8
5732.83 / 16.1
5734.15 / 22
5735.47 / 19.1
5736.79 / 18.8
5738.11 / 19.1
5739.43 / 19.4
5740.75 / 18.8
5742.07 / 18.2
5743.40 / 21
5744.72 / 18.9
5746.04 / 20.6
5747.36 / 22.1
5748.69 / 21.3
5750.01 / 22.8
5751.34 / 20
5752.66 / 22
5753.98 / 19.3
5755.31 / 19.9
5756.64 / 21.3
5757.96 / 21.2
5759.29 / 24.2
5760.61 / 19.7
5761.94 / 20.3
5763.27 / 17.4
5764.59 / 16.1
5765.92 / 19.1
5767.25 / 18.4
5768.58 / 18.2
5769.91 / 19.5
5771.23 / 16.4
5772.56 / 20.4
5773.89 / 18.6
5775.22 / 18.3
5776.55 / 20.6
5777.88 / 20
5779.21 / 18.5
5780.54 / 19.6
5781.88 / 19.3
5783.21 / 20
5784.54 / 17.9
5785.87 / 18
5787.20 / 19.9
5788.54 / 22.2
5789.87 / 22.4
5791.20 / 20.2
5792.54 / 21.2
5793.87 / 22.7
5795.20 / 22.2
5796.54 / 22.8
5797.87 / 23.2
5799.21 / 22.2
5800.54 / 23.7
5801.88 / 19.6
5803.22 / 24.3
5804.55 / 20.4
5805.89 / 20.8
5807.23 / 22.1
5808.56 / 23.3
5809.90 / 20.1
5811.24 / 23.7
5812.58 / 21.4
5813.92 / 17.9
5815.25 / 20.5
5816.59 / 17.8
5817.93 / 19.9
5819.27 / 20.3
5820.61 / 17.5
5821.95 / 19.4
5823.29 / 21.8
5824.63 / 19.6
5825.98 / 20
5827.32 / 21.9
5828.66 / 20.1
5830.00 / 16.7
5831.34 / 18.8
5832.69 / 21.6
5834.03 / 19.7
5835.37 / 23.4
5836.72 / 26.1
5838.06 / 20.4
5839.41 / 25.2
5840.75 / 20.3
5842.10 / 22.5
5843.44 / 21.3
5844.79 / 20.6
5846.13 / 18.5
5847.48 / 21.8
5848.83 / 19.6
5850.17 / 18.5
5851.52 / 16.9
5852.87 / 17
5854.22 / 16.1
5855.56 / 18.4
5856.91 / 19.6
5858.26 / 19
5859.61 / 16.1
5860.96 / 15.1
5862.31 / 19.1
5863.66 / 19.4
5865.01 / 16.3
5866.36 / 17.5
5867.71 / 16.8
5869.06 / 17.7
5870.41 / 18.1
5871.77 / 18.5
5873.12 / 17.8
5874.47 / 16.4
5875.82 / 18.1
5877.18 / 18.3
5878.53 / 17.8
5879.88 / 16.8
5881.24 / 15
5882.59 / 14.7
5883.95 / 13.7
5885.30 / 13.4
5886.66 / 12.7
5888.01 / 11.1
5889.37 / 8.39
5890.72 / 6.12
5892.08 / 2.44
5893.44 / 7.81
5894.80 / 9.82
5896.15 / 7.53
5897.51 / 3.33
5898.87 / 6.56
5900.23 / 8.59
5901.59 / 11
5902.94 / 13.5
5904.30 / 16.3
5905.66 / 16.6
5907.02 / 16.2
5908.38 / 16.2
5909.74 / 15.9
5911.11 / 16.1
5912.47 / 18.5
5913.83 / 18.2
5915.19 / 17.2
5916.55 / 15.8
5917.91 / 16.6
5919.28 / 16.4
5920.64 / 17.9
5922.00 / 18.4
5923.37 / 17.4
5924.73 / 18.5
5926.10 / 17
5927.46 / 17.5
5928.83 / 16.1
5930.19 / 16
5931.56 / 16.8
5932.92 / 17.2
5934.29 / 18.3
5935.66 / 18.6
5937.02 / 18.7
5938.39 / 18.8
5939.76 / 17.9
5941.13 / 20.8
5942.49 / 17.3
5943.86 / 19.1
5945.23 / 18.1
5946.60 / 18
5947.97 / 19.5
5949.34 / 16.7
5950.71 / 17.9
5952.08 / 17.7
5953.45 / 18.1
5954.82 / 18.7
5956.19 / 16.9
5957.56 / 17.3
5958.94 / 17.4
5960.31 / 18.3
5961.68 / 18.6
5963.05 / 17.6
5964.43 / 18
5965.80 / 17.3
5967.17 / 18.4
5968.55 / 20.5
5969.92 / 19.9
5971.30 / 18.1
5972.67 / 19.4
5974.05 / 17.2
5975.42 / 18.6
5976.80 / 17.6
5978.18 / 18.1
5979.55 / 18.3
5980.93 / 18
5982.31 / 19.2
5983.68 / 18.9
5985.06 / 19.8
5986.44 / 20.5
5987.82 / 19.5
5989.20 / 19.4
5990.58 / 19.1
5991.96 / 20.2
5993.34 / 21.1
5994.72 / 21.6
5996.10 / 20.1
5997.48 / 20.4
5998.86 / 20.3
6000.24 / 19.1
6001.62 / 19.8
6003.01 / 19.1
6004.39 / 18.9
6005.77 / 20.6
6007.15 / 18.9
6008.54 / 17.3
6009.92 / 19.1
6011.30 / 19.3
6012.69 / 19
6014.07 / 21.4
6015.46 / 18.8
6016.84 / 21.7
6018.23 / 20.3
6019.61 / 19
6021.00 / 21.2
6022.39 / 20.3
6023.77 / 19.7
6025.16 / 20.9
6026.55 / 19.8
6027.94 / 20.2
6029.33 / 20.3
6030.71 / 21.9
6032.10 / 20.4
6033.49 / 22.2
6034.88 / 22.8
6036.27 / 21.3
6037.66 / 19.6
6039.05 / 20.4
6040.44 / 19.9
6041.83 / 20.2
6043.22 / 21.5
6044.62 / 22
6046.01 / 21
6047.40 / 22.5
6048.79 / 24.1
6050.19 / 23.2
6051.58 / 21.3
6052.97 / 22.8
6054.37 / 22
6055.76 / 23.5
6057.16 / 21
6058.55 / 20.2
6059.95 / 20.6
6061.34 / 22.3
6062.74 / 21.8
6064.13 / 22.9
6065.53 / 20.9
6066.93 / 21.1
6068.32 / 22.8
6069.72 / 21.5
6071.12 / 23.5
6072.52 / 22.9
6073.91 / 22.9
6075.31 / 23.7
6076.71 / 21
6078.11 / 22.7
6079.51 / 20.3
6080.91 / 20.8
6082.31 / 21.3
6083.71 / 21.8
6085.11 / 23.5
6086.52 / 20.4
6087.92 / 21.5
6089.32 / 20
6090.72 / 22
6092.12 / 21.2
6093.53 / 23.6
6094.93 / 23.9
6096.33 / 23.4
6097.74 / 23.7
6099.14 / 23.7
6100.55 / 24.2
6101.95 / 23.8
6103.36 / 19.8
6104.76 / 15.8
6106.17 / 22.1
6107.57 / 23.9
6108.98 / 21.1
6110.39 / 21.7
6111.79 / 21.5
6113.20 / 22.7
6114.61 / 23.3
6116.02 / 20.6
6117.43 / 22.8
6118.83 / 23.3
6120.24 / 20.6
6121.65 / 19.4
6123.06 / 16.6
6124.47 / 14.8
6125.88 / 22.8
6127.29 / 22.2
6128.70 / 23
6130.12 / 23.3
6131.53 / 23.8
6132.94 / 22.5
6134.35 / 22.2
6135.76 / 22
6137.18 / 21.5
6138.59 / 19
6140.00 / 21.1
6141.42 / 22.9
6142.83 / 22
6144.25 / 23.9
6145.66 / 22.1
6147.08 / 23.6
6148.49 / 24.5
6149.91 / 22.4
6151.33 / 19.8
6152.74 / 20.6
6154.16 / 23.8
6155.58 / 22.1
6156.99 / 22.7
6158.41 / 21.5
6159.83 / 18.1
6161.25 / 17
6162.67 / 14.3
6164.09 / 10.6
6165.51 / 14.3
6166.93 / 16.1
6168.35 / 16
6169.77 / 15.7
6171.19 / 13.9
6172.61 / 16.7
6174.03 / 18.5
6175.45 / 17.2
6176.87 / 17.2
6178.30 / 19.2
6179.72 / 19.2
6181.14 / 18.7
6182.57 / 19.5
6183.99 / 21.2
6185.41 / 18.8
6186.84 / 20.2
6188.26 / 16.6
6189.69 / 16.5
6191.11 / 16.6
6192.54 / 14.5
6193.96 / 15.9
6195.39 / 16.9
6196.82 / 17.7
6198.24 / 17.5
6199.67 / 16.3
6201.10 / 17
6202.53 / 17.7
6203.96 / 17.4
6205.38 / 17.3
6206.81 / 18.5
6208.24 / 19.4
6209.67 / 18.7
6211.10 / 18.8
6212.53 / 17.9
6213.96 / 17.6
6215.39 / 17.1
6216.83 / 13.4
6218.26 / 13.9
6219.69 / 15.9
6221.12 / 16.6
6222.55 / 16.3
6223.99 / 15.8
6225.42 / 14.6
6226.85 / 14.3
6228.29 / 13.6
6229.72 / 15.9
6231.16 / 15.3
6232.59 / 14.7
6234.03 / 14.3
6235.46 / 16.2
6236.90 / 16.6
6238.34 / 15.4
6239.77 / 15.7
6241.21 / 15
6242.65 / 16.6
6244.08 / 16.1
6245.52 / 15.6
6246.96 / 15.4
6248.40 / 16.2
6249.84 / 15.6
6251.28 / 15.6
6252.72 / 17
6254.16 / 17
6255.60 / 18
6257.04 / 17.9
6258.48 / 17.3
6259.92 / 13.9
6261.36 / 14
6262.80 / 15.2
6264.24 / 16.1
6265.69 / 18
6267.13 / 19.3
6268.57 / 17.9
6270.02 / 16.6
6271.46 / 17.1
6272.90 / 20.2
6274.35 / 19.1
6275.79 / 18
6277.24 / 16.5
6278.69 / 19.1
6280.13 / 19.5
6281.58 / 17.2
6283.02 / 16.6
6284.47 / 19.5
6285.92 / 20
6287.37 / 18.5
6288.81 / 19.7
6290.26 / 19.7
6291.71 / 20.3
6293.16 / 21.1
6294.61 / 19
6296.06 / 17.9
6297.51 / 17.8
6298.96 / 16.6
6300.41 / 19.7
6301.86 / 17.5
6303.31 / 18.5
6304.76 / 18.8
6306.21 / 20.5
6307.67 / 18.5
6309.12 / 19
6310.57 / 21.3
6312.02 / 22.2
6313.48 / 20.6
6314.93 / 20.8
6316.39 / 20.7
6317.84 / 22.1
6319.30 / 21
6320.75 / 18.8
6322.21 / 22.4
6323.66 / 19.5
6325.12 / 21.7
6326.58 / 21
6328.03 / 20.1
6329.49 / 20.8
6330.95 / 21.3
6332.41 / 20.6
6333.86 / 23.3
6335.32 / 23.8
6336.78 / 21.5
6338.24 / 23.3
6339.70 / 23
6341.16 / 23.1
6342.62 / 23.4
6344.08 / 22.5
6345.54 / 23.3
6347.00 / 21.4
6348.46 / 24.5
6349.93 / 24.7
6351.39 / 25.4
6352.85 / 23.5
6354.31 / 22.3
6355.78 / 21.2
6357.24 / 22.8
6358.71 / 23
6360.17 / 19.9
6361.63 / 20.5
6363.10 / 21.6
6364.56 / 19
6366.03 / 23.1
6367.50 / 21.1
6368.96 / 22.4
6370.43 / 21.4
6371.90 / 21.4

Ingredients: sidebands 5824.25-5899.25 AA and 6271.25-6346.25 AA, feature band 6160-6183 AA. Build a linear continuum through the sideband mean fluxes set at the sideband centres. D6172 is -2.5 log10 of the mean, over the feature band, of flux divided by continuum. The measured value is 0.16 mag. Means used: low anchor 16.7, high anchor 20.2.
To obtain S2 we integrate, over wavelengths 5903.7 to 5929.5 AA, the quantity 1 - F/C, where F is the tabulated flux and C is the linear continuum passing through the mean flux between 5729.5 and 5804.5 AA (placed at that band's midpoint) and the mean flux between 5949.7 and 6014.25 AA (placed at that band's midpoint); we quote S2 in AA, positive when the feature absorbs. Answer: 3.09 AA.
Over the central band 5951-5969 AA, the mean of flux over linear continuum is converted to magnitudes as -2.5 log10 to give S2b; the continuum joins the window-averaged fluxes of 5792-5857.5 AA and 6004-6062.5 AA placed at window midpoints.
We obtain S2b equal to 0.154 mag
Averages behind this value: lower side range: 20.7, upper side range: 20.8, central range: 18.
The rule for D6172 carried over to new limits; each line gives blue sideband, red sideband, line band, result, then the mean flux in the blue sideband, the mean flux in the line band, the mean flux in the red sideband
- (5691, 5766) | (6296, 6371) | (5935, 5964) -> 0.12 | 19.7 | 18.2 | 21.3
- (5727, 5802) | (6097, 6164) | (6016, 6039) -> 0.02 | 20.1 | 20.7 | 21.4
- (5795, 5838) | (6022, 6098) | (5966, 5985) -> 0.15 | 21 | 18.6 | 21.7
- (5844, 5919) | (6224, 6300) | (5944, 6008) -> -0.20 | 15.2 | 18.8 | 17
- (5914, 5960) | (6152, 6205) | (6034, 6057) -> -0.22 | 17.7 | 21.7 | 17.7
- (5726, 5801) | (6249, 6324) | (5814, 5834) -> 0.01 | 20.1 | 19.7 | 18.5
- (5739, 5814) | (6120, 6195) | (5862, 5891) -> 0.27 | 20.4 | 15.7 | 19.4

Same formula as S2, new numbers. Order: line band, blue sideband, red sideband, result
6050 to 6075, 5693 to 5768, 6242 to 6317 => -4.48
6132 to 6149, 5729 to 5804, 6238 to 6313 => -3.54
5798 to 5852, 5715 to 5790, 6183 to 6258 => -4.17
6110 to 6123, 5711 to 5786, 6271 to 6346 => -0.99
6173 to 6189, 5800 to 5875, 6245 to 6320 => -0.07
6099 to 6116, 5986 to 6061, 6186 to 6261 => -2.74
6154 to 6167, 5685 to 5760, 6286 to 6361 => 1.73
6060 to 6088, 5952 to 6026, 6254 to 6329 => -4.22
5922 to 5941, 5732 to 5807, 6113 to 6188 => 2.25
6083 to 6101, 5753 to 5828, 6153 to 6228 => -4.47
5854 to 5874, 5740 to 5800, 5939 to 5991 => 1.68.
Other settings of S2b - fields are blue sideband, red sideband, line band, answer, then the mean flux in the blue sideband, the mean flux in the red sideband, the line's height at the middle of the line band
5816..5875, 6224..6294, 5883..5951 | 0.25 mag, 19.3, 16.9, 18.9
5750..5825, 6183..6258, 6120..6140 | -0.21 mag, 20.3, 16.6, 17.4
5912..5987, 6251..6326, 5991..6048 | -0.12 mag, 18.1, 18.7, 18.2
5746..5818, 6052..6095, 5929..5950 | 0.18 mag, 20.5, 21.9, 21.3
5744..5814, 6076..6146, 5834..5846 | -0.07 mag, 20.5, 21.7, 20.7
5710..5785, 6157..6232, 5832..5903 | 0.18 mag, 19.7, 16.9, 18.9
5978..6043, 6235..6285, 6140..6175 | -0.07 mag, 20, 16.9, 18.2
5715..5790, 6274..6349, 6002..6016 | 0.04 mag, 19.8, 20.3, 20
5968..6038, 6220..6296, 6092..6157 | -0.19 mag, 19.8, 16.9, 18.4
